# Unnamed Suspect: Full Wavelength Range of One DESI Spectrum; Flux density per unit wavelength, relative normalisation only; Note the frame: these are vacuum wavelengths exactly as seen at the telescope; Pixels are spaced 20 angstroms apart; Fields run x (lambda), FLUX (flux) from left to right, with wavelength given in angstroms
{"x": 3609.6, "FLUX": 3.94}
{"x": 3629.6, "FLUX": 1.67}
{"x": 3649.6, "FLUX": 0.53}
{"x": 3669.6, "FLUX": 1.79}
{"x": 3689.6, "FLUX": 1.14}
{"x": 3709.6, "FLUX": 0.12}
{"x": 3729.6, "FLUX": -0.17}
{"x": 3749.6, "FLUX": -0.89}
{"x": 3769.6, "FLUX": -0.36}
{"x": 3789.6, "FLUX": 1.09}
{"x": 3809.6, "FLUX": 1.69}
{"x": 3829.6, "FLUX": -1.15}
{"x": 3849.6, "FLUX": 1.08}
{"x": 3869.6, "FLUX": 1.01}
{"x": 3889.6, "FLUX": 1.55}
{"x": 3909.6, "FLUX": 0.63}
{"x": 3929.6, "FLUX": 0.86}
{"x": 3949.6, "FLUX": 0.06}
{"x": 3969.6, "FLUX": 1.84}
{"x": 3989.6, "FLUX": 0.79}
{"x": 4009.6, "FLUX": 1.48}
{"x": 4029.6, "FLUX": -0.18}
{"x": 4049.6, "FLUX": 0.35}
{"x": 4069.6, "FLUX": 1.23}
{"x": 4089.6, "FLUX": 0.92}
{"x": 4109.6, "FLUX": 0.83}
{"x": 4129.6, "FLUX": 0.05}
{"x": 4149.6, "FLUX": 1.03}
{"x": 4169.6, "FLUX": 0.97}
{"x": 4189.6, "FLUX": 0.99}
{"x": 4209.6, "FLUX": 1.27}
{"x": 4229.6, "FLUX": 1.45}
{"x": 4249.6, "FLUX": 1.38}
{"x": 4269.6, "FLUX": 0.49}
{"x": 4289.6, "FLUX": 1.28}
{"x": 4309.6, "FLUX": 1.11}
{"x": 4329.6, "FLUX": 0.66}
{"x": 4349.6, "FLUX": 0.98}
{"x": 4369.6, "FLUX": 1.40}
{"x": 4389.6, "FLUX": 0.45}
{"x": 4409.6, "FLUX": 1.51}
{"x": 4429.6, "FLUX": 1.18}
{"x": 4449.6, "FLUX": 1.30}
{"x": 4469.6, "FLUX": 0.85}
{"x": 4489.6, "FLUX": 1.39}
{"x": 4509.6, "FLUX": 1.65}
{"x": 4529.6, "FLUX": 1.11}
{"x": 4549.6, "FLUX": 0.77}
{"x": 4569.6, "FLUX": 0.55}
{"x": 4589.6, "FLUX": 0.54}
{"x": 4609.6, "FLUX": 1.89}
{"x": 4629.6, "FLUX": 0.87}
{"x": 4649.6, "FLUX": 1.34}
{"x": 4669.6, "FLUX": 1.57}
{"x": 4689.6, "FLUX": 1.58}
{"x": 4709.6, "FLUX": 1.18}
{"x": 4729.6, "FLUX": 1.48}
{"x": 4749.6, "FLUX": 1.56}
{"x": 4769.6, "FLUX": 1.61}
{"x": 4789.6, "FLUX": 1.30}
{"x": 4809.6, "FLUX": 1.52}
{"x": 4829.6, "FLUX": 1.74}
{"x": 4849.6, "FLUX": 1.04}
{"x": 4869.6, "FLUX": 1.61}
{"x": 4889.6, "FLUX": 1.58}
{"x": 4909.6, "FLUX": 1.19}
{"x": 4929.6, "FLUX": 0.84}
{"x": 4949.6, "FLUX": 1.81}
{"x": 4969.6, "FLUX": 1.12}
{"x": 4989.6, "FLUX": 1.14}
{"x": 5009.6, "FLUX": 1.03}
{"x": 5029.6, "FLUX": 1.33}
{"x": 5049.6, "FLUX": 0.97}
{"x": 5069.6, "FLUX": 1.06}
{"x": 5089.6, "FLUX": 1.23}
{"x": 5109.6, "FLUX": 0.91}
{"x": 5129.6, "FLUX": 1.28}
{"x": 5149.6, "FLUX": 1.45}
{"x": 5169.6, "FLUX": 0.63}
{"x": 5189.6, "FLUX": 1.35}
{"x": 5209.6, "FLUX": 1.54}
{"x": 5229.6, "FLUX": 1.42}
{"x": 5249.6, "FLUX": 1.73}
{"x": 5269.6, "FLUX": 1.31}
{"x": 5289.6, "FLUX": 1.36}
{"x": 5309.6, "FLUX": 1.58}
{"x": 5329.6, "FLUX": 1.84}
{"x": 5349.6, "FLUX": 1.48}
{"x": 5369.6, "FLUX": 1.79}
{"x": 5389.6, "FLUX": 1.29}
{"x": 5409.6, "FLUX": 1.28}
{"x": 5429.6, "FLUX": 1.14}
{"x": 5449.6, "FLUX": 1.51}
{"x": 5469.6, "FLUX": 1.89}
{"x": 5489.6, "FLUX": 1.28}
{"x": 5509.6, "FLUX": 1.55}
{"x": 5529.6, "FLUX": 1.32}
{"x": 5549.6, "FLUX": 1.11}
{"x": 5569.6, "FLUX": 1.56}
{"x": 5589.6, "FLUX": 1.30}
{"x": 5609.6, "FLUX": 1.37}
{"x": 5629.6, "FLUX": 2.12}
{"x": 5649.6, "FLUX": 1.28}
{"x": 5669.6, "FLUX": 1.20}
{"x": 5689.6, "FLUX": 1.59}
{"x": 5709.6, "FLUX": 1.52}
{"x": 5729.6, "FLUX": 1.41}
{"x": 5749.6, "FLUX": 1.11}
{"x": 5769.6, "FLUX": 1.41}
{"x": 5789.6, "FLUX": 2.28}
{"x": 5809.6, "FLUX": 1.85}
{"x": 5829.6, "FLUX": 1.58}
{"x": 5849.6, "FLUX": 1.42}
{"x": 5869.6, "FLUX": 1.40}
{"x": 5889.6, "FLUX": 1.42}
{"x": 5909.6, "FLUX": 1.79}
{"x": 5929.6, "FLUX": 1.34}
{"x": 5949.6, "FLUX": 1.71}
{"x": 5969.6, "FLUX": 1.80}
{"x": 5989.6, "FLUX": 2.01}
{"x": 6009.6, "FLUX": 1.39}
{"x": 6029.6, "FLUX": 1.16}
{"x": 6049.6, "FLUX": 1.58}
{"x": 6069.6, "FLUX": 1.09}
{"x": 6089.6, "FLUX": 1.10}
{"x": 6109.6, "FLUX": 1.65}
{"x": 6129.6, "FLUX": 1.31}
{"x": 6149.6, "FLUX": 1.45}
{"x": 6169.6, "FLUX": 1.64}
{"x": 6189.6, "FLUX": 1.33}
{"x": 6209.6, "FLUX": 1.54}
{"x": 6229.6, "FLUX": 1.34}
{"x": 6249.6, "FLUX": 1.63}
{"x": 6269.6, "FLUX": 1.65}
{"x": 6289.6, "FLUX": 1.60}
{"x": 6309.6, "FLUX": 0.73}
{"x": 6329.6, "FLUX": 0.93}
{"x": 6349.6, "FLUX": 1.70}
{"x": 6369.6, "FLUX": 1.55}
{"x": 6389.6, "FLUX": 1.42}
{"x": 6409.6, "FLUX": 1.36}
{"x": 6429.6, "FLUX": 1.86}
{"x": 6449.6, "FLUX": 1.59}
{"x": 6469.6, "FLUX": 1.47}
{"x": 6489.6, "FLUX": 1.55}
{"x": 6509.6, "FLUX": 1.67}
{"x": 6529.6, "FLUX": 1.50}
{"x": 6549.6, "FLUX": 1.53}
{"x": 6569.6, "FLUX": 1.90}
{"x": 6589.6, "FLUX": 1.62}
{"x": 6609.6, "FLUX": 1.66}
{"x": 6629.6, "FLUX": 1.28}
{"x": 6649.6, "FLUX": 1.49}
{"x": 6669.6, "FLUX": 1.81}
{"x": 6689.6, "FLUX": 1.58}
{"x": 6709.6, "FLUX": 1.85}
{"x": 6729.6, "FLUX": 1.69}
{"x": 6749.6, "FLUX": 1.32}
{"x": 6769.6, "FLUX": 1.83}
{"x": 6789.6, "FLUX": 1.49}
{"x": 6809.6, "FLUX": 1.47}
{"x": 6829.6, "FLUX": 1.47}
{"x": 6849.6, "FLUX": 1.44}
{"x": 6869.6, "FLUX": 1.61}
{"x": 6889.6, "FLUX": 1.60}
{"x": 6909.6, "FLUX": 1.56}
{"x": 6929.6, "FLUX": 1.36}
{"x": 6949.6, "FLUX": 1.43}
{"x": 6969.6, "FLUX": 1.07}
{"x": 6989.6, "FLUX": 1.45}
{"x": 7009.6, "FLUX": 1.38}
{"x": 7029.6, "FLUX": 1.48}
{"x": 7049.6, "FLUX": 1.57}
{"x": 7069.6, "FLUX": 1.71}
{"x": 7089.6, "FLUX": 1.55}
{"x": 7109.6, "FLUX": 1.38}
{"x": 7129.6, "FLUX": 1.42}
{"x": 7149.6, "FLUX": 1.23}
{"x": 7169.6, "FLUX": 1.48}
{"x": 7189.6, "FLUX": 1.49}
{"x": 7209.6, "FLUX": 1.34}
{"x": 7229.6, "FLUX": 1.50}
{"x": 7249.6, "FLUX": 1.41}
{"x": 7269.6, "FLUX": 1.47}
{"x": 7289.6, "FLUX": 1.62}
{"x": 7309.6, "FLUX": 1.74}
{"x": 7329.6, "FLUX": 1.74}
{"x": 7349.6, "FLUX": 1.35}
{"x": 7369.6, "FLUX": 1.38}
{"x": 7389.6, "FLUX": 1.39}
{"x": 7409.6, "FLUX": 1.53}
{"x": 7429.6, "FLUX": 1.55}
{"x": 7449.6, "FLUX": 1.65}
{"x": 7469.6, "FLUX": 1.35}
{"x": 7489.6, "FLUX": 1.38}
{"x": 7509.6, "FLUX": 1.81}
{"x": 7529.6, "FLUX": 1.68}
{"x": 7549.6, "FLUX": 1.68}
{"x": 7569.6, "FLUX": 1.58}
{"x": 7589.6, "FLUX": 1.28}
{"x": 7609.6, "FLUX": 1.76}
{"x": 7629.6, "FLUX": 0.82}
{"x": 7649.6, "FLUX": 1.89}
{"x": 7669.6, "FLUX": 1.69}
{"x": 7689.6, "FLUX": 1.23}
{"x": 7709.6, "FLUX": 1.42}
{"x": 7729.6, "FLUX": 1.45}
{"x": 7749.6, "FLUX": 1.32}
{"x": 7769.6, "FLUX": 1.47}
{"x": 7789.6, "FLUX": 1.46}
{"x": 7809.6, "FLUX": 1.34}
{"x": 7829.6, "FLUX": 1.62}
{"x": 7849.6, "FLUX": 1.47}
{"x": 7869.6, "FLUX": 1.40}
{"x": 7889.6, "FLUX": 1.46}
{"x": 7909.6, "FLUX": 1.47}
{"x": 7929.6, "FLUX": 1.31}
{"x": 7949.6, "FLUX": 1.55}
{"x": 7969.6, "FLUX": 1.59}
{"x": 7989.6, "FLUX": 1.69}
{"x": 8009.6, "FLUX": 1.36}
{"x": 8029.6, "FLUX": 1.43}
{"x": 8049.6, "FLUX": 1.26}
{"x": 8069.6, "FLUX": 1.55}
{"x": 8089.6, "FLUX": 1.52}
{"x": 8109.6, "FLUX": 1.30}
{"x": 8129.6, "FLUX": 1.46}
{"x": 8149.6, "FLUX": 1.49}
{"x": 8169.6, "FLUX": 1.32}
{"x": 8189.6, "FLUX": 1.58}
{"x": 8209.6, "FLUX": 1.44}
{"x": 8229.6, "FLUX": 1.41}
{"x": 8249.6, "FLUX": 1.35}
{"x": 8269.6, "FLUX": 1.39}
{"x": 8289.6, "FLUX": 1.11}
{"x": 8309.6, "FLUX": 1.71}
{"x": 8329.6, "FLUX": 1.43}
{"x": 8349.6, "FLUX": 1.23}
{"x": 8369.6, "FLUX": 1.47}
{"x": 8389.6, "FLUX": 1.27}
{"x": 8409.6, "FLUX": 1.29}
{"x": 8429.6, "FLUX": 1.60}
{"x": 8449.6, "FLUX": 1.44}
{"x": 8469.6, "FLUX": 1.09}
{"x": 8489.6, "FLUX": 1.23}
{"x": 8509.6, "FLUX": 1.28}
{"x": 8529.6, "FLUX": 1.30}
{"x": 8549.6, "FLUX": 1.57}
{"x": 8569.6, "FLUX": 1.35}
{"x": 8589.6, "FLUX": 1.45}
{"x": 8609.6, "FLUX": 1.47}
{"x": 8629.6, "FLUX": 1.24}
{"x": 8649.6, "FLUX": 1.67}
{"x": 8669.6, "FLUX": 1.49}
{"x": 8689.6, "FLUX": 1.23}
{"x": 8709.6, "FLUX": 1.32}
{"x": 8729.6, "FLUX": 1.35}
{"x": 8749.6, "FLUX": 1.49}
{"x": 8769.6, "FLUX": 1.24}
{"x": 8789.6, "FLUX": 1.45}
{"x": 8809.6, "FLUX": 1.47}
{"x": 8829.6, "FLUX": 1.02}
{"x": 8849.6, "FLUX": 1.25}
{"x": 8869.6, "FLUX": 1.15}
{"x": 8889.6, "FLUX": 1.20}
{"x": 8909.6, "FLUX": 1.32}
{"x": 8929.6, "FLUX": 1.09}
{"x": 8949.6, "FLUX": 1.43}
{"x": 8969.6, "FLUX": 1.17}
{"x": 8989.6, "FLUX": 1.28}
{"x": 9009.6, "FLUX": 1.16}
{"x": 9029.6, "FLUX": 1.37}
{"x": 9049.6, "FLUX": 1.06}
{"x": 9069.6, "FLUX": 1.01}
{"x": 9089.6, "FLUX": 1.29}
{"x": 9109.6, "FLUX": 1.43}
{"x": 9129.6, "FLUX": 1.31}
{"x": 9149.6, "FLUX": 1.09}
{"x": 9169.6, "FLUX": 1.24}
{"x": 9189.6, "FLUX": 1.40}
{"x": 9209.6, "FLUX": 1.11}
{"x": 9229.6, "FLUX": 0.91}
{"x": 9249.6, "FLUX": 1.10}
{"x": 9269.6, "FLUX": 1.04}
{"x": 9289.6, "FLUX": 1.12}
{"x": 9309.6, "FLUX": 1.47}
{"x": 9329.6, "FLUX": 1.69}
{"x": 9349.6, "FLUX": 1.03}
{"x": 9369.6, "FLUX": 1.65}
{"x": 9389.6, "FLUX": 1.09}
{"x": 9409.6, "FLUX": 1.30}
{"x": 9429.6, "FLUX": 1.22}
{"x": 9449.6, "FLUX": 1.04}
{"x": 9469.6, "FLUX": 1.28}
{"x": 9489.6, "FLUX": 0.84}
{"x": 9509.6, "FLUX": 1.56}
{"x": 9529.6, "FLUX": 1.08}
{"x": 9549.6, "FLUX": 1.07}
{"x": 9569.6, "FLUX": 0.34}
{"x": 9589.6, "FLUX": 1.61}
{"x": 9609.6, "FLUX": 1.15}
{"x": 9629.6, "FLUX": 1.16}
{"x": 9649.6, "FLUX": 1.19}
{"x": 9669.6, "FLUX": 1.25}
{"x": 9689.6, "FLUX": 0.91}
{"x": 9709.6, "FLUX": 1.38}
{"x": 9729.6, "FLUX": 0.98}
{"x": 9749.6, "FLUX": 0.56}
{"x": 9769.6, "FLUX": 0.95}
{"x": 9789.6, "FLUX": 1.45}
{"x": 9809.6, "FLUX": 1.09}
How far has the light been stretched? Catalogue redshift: 0.17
